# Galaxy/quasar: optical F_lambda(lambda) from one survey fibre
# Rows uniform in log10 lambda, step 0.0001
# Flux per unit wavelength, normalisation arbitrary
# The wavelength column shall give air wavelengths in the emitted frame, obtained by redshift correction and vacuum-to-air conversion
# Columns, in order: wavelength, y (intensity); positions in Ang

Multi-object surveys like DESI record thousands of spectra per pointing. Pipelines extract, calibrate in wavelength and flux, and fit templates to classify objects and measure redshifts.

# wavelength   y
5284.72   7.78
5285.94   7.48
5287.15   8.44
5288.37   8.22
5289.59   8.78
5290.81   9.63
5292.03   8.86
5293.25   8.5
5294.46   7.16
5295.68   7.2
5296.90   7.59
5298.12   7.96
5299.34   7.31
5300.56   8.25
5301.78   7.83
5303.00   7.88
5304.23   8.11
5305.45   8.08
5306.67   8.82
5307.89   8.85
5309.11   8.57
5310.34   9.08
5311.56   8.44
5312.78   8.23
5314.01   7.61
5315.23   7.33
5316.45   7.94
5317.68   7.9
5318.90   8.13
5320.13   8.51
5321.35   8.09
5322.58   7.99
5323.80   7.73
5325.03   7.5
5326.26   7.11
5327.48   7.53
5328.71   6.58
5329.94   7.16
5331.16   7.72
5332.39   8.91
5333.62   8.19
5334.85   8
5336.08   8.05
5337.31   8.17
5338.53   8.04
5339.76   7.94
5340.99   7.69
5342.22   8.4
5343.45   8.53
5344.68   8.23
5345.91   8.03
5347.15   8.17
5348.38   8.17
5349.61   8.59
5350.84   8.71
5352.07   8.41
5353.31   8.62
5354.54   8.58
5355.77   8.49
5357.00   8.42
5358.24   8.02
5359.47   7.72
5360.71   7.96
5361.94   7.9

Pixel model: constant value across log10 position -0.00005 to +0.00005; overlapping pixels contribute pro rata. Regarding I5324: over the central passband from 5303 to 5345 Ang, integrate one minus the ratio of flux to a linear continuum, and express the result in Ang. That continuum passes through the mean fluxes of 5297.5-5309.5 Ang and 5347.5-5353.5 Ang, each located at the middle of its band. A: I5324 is 1.3 Ang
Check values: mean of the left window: 8.16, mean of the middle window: 8.03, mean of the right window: 8.48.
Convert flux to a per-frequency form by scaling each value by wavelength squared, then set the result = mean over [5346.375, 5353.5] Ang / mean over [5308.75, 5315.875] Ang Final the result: 1.04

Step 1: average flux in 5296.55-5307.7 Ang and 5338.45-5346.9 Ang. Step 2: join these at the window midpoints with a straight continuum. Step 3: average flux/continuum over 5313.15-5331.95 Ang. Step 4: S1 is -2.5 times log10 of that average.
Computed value 0.05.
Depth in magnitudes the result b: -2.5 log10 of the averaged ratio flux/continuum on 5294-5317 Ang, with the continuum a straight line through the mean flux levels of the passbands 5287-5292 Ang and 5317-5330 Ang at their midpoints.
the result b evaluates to 0.03 mag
